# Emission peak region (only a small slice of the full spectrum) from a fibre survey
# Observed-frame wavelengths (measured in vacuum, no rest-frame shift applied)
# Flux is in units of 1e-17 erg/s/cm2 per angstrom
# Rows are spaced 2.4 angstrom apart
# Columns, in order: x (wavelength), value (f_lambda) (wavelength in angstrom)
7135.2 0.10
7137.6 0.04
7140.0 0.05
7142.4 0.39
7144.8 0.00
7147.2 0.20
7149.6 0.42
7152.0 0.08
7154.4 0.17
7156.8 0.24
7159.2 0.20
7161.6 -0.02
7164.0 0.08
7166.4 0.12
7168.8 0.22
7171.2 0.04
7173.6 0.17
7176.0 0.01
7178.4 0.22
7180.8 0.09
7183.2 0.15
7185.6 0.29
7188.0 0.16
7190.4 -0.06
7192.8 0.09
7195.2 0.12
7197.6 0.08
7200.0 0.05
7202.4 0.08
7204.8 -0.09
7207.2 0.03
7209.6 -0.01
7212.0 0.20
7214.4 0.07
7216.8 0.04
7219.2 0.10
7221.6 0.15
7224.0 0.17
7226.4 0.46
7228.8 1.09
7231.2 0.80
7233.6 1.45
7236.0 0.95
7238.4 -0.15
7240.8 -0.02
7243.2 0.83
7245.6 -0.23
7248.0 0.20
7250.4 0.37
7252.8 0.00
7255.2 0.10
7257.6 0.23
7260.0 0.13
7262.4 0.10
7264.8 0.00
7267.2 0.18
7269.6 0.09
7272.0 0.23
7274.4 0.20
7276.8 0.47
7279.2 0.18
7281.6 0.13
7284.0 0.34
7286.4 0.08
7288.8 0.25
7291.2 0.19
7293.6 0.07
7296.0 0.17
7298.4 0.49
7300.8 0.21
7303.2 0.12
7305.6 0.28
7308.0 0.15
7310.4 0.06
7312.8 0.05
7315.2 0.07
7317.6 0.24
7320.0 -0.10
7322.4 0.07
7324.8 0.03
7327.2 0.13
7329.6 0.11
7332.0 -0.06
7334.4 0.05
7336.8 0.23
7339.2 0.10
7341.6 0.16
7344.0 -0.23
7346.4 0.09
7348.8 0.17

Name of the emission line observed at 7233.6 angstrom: [O II] 3727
